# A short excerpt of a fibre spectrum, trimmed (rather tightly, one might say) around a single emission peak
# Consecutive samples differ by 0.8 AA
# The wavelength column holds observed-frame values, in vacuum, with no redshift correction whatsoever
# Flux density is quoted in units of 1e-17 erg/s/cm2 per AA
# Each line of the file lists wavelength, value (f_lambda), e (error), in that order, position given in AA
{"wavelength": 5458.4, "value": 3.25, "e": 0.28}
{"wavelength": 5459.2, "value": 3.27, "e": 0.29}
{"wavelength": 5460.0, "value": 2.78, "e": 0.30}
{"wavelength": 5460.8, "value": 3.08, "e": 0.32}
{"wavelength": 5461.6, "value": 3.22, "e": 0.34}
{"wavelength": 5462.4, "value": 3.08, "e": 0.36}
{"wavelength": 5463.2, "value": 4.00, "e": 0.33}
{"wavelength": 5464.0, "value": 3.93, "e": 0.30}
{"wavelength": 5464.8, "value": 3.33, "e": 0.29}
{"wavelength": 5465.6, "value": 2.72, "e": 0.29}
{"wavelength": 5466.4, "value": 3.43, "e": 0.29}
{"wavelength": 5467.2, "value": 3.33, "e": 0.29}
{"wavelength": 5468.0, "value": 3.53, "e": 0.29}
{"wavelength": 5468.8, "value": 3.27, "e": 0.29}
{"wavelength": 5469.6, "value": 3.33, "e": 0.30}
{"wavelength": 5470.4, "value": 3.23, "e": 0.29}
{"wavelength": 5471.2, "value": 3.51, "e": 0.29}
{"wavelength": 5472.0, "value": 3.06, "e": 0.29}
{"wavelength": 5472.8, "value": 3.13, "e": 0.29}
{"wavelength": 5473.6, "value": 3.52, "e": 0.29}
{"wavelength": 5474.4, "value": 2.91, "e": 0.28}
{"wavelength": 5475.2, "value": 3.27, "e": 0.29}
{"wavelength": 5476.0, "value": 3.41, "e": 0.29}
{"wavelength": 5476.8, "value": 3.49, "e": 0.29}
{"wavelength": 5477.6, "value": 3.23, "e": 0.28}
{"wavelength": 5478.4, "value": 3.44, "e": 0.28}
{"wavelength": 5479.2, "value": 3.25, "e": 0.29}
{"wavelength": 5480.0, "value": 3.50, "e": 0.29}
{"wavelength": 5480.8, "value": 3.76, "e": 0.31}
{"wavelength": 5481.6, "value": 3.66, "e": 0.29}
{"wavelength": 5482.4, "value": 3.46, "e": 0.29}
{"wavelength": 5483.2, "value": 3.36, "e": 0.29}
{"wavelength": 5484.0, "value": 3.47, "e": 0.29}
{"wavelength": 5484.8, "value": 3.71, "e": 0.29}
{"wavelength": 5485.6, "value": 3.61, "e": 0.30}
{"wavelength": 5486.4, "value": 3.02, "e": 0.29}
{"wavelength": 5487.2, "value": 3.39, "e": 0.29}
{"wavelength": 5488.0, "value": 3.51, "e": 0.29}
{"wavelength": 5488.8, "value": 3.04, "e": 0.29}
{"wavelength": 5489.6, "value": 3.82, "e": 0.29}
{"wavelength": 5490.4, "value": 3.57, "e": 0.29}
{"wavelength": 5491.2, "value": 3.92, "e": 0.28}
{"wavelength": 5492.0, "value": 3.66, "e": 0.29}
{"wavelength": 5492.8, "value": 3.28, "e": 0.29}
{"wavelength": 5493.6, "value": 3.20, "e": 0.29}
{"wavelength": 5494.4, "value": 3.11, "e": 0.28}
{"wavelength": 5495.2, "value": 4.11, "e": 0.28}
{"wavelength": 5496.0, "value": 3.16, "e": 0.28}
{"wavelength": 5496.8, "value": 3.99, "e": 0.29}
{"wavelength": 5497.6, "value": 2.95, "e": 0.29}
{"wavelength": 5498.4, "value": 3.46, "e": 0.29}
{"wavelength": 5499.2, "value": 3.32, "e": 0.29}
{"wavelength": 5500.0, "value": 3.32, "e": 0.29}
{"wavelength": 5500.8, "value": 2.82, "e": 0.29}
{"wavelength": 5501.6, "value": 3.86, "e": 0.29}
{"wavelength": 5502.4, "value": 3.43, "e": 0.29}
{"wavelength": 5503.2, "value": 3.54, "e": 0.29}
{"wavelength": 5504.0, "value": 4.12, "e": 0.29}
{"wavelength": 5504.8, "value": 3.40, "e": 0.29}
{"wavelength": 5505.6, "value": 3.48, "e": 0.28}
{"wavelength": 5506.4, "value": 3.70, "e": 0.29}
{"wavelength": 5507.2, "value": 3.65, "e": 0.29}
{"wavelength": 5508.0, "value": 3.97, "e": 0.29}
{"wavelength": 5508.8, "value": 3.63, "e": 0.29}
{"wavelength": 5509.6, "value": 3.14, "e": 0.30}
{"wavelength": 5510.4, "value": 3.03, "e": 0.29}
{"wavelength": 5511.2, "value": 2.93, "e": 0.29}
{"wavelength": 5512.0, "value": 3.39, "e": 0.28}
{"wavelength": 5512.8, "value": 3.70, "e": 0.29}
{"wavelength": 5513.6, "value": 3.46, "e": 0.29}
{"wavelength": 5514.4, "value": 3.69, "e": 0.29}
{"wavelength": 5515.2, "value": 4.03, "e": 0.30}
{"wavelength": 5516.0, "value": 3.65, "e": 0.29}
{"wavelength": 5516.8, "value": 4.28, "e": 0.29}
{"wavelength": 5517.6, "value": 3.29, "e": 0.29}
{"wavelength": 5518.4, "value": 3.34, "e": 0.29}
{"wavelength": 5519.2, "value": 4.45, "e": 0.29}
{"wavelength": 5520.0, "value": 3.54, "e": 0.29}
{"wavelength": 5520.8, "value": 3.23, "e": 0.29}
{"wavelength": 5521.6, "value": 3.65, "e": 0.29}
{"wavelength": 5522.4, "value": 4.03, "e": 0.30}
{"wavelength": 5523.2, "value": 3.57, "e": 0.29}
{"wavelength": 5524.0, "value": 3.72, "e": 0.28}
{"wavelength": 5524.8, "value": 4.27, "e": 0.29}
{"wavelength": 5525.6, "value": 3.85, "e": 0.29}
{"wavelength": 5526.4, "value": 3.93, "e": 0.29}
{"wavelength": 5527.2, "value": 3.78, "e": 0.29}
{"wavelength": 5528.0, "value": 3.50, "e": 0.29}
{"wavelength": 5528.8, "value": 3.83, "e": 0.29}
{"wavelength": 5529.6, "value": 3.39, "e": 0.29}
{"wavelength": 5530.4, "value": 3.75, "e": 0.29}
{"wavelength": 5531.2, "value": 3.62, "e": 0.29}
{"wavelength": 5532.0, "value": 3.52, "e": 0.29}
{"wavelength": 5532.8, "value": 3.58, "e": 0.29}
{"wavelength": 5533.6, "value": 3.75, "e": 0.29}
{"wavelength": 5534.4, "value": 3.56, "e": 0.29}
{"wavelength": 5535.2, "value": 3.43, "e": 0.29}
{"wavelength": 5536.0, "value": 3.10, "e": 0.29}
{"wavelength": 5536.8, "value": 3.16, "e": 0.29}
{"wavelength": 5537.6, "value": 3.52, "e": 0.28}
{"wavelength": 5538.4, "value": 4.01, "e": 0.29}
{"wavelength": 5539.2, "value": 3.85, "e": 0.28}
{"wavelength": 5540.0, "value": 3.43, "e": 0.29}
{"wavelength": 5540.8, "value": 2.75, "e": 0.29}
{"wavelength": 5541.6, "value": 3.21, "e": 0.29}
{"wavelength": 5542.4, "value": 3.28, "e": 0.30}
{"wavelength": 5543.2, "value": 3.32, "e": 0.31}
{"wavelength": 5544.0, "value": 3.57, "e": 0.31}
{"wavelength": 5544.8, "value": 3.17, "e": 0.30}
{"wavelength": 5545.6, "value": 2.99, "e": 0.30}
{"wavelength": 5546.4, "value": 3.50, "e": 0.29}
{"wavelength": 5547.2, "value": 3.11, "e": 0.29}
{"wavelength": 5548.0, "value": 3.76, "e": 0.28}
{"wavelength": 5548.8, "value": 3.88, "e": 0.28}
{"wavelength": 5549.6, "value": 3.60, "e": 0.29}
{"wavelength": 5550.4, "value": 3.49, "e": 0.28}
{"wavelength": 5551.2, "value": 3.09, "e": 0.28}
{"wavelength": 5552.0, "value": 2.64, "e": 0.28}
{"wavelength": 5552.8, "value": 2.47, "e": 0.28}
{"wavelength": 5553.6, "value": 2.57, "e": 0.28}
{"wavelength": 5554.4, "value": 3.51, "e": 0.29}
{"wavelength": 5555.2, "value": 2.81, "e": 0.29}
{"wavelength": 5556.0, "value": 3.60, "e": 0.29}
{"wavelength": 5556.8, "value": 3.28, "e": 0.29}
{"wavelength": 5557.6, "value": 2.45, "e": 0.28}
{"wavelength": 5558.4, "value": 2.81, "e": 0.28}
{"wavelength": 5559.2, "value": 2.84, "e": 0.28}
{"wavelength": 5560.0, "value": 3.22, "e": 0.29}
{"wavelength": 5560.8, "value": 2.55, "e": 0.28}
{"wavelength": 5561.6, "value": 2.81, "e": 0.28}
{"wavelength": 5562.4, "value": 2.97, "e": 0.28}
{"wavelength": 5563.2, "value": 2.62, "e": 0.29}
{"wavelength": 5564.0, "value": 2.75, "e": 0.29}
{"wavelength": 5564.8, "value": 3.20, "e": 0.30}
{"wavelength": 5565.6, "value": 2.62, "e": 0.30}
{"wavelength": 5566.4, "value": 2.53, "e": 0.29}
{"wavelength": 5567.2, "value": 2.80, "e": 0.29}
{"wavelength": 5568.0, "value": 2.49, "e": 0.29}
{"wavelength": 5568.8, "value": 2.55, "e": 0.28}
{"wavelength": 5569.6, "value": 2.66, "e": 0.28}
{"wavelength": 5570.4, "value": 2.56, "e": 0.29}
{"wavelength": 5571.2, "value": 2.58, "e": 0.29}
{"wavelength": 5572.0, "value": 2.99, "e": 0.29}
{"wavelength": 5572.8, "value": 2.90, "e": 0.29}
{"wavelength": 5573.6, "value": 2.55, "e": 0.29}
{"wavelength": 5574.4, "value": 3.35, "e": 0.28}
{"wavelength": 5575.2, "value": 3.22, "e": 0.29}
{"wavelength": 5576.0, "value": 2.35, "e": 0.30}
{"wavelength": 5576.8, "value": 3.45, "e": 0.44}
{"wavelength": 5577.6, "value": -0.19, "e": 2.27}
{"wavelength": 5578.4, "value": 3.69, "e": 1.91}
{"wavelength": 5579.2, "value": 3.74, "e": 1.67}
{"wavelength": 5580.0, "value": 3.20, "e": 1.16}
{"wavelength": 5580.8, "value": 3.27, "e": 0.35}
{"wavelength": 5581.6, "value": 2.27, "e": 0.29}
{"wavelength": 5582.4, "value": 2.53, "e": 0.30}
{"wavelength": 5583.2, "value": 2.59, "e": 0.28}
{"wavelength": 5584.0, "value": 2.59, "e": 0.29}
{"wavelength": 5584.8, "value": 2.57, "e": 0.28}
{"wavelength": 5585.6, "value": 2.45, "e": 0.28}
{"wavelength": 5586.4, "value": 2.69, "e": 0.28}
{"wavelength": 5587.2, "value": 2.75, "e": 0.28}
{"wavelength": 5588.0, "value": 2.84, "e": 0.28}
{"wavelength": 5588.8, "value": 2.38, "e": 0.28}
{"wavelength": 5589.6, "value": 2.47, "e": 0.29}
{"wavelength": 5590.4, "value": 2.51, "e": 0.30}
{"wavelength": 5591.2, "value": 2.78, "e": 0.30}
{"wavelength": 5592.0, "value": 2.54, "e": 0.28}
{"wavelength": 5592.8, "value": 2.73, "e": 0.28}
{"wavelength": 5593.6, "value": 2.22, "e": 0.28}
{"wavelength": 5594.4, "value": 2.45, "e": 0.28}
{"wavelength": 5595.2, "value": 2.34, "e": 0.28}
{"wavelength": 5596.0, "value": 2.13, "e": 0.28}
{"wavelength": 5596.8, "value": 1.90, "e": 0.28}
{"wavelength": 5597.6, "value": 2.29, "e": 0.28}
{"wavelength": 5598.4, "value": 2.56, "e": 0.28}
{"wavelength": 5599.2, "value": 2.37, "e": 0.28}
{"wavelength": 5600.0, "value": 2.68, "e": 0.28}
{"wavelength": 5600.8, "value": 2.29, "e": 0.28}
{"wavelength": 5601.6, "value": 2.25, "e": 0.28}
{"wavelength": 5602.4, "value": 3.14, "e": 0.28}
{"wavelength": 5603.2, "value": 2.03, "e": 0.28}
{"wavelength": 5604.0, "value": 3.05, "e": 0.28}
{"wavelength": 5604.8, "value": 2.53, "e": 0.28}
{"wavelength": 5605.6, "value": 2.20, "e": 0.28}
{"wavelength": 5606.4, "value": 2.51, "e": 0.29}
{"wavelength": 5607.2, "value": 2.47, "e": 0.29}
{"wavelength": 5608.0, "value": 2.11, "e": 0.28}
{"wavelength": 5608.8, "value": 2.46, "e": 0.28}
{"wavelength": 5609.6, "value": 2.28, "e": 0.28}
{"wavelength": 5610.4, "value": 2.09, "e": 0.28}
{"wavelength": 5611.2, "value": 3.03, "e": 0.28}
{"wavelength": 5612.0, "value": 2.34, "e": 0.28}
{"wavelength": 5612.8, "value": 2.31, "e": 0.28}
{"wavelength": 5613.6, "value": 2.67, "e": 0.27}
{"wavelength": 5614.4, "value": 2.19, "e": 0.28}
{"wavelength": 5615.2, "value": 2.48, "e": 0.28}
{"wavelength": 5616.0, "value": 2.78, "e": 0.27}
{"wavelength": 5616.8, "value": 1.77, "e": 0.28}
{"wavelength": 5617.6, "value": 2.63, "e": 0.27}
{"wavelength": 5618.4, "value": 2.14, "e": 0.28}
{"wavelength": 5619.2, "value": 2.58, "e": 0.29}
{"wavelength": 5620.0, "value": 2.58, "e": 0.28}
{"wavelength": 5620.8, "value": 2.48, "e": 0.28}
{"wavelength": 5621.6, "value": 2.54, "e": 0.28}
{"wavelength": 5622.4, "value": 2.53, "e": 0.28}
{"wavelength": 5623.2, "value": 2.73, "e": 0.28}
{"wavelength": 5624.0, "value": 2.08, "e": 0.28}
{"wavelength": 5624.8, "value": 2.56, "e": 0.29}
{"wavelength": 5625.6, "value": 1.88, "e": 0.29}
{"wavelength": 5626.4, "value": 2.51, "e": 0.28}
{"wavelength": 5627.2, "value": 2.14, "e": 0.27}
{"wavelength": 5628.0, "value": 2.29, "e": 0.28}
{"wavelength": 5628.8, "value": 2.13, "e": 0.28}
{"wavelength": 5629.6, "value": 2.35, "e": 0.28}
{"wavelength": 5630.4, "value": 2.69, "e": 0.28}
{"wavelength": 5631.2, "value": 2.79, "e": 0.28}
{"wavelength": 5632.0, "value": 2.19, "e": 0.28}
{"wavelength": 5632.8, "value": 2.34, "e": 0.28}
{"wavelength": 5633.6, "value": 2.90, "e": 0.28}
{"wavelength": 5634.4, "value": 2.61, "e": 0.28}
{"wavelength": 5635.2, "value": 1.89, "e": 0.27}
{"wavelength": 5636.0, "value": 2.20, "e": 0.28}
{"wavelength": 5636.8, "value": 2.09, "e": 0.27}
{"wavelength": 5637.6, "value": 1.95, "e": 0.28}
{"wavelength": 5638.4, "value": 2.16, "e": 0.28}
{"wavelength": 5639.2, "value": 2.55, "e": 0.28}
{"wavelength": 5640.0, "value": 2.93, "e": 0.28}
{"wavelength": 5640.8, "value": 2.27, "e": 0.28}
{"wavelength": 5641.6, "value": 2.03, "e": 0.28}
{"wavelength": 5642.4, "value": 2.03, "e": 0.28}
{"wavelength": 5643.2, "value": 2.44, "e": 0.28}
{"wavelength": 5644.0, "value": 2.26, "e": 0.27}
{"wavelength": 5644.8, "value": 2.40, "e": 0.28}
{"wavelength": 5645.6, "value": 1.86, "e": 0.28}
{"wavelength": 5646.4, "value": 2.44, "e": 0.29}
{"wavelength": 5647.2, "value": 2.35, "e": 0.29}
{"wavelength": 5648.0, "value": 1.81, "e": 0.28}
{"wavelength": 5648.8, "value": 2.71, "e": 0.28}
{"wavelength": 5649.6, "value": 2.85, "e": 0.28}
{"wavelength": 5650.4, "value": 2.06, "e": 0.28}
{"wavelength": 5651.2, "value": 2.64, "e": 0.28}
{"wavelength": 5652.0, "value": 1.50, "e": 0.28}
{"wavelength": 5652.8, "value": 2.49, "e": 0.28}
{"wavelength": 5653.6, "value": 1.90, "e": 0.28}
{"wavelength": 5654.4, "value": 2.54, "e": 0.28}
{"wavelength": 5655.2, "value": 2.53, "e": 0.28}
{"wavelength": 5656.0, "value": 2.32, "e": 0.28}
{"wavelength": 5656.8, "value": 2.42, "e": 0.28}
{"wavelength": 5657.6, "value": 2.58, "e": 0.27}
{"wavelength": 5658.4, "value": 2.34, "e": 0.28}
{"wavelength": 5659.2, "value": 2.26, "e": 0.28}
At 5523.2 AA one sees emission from C III]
